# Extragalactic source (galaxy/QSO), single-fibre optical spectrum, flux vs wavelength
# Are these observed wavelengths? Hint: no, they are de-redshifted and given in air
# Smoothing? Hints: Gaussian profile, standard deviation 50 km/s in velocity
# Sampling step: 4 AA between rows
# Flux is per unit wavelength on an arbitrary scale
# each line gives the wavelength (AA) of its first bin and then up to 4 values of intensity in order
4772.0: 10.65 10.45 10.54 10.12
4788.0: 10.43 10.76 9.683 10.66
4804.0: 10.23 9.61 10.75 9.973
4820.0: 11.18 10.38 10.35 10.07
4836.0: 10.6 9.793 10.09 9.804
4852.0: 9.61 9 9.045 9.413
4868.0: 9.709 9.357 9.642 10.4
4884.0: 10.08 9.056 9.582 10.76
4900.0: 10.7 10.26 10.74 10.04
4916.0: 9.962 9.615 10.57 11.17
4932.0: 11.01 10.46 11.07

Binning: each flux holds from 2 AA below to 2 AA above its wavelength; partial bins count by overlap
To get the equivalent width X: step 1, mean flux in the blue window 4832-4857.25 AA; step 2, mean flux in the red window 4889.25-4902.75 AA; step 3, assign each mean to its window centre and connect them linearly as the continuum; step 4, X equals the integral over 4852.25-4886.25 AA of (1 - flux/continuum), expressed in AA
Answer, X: 1.6 AA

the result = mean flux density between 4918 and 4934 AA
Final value 10.6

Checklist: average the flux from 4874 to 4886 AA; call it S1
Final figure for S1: 10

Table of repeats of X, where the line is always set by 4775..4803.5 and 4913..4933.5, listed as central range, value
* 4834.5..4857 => 1.2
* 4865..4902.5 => 1.8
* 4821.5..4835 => 0.1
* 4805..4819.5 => 0.2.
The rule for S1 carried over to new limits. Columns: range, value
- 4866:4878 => 9.57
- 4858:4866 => 9.23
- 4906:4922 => 10.1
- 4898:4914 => 10.4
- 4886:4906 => 10.1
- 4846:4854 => 9.71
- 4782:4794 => 10.4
